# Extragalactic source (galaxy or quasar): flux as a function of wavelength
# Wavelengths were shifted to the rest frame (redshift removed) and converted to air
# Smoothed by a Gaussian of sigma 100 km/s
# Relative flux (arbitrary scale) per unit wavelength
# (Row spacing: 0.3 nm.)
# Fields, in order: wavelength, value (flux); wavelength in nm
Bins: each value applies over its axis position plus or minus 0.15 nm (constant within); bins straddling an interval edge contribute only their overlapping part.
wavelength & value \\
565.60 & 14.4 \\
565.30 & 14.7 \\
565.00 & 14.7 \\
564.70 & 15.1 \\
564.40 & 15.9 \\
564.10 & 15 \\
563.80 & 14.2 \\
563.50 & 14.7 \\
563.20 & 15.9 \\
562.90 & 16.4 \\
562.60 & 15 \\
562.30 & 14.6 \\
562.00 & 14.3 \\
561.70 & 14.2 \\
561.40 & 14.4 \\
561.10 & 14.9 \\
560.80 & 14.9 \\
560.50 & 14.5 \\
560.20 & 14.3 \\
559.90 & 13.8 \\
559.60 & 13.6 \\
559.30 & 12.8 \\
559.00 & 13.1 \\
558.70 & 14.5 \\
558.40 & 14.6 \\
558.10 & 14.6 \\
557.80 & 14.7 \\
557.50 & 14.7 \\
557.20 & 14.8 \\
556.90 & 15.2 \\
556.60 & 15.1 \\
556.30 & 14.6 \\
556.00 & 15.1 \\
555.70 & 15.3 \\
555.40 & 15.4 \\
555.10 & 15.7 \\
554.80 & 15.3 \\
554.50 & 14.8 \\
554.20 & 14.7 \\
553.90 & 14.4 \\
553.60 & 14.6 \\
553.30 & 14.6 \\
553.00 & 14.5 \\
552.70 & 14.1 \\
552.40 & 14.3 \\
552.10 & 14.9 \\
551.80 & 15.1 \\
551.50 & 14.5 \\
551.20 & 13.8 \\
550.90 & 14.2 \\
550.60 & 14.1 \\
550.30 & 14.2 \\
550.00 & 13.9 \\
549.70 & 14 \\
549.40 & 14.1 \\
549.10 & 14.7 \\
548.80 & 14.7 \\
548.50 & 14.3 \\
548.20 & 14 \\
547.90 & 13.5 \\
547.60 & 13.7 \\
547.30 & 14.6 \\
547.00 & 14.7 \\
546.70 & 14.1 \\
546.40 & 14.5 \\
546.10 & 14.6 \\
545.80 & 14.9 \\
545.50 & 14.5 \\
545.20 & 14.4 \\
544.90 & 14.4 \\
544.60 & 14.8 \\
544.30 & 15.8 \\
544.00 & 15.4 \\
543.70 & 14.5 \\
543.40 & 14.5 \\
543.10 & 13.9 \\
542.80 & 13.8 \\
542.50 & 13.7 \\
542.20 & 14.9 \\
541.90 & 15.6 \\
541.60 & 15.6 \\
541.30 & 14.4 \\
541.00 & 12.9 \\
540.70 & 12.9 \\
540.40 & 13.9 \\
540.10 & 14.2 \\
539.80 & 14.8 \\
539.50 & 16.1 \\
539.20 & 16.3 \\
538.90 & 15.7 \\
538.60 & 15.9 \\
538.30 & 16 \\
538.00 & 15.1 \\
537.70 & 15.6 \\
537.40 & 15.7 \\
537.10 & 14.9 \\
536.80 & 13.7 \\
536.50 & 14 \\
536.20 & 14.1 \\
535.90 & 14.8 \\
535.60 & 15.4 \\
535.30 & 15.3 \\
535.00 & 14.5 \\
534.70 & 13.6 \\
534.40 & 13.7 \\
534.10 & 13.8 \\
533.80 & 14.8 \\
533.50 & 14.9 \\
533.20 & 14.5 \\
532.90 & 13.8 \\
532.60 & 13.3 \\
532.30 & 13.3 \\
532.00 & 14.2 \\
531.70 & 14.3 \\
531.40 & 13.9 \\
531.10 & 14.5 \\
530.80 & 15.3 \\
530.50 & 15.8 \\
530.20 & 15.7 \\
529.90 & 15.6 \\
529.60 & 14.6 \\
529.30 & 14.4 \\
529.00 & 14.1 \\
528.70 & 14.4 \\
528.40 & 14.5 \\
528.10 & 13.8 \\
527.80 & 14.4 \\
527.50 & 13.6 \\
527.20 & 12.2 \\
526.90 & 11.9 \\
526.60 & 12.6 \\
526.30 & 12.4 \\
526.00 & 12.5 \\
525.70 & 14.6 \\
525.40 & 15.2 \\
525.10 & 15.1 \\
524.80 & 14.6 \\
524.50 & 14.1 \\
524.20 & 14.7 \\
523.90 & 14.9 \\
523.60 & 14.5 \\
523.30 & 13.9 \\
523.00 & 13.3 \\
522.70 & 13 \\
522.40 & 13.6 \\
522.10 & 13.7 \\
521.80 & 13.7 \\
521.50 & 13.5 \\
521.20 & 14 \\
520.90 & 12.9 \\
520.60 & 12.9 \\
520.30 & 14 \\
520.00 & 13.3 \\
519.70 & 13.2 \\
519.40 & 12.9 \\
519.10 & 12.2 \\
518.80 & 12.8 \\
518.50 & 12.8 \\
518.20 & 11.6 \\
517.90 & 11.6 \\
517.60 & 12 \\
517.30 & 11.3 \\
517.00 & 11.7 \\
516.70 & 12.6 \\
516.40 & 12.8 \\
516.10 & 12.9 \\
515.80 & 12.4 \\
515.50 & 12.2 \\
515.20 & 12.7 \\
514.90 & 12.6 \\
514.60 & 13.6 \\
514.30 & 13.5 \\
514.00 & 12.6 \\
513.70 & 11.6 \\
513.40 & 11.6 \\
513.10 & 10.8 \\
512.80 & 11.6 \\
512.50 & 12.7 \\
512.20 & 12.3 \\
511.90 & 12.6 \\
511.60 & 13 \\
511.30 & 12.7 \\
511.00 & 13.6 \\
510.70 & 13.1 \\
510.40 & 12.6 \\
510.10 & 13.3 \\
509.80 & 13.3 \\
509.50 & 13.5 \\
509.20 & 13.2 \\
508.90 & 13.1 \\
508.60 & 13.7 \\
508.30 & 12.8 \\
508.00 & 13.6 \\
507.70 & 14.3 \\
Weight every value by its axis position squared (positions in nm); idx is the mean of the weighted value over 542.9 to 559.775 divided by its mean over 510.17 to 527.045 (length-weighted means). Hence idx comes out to 1.3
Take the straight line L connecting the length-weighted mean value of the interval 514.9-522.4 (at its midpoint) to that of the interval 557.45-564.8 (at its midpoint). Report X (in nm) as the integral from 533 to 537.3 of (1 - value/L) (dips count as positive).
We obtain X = -0.31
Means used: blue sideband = 12.8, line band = 14.4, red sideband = 14.6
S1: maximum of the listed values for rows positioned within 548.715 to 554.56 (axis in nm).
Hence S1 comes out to 15.1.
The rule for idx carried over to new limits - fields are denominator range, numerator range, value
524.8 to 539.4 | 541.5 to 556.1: 1.07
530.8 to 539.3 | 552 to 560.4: 1.08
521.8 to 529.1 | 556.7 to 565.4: 1.21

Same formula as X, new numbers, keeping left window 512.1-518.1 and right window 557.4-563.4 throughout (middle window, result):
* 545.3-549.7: -0.155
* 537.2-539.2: -0.344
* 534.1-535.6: -0.126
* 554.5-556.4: -0.130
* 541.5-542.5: -0.112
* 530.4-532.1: -0.208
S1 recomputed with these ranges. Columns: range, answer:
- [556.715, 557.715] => 15.2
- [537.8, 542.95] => 16.3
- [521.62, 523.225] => 13.7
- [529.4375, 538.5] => 16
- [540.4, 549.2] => 15.8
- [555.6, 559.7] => 15.3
